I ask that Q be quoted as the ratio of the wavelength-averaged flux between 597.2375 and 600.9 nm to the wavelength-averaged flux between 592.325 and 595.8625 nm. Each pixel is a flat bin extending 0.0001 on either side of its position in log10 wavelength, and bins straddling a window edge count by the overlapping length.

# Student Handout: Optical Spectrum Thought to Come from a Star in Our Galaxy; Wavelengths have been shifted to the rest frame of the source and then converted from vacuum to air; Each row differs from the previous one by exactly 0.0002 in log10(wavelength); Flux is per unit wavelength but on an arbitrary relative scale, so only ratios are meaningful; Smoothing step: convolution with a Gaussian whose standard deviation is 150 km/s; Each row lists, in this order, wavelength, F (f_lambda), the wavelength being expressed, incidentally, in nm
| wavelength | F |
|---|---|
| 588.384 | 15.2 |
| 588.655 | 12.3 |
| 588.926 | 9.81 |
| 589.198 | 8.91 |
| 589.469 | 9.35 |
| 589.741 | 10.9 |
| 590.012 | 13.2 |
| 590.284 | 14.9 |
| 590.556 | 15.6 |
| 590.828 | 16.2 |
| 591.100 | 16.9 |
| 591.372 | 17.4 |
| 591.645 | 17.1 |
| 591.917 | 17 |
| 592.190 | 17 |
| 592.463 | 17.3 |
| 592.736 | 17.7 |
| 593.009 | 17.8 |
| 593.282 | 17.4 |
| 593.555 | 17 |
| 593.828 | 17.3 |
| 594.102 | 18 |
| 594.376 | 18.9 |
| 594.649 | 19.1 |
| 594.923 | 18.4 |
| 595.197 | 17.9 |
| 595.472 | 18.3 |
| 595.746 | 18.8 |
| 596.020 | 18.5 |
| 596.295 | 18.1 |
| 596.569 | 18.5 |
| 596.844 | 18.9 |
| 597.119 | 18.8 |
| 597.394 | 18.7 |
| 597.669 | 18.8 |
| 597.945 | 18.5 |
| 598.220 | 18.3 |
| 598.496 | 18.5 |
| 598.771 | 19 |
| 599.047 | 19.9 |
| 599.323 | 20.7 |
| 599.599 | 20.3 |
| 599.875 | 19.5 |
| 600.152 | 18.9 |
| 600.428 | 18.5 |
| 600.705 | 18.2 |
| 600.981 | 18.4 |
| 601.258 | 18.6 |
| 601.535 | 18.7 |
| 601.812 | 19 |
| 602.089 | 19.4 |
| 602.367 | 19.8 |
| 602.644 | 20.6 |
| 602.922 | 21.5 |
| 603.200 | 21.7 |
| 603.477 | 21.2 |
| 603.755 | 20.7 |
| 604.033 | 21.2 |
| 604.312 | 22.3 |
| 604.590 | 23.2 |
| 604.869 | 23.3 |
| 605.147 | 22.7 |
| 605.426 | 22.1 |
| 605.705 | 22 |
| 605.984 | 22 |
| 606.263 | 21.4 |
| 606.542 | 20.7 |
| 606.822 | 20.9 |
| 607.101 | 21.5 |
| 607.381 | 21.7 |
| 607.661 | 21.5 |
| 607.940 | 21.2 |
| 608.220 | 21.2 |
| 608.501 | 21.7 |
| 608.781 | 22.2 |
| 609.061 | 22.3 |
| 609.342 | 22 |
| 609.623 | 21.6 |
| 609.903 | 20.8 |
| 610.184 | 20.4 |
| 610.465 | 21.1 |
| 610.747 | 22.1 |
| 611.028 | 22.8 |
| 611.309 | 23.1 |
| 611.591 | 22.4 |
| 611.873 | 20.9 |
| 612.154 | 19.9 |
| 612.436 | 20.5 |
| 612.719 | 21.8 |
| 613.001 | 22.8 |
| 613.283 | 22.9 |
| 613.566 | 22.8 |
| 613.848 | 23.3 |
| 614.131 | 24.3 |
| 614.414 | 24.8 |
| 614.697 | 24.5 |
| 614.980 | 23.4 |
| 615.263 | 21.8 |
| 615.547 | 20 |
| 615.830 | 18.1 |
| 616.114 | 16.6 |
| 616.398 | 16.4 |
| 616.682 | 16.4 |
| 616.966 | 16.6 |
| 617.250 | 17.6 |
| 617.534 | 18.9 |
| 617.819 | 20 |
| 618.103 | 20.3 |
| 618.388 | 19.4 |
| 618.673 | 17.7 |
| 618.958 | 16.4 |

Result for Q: 1.06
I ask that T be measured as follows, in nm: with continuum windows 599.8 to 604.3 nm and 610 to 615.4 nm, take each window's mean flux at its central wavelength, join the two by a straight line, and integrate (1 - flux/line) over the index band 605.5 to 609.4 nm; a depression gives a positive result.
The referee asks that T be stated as -0.09 nm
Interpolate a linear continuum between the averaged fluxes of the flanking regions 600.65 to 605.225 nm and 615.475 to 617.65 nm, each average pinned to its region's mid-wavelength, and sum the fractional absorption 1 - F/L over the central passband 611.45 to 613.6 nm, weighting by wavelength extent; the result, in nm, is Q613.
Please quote -0.38 nm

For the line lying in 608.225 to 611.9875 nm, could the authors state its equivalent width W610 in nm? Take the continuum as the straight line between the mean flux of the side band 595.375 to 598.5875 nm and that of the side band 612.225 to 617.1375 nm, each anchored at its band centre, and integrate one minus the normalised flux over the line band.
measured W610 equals -0.27 nm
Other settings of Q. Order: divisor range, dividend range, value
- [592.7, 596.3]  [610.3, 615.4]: 1.24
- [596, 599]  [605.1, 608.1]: 1.16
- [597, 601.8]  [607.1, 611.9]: 1.15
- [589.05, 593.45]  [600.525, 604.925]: 1.33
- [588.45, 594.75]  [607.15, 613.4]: 1.40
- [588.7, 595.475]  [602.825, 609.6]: 1.37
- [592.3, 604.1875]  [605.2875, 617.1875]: 1.12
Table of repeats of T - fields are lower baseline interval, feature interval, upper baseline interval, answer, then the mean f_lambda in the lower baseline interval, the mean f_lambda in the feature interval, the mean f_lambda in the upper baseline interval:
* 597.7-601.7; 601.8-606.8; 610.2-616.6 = -0.39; 19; 21.4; 21.6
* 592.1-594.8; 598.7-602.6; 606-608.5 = 0.07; 17.8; 19.2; 21.3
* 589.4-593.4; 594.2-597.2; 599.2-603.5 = -0.19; 15.8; 18.6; 19.6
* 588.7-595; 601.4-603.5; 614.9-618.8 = -0.39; 15.7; 20.2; 18.7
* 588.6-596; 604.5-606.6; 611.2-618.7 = -0.39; 16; 22.2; 20.7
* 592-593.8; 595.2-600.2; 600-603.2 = -0.13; 17.4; 18.9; 19.3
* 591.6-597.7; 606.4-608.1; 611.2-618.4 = -0.13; 18.1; 21.3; 20.8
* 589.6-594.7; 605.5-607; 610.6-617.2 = -0.14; 16.6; 21.4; 21.2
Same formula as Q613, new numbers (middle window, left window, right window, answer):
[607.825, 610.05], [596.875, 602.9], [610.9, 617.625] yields -0.15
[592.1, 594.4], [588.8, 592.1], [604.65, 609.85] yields -0.34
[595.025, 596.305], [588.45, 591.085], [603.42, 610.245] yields -0.21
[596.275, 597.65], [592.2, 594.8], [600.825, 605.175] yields 0.01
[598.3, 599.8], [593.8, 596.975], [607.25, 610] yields -0.02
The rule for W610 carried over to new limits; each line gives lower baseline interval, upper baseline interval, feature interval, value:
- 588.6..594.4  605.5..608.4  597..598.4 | -0.07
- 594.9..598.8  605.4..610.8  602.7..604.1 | -0.07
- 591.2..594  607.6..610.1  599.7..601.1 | 0.04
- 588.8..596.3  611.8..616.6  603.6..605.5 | -0.31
